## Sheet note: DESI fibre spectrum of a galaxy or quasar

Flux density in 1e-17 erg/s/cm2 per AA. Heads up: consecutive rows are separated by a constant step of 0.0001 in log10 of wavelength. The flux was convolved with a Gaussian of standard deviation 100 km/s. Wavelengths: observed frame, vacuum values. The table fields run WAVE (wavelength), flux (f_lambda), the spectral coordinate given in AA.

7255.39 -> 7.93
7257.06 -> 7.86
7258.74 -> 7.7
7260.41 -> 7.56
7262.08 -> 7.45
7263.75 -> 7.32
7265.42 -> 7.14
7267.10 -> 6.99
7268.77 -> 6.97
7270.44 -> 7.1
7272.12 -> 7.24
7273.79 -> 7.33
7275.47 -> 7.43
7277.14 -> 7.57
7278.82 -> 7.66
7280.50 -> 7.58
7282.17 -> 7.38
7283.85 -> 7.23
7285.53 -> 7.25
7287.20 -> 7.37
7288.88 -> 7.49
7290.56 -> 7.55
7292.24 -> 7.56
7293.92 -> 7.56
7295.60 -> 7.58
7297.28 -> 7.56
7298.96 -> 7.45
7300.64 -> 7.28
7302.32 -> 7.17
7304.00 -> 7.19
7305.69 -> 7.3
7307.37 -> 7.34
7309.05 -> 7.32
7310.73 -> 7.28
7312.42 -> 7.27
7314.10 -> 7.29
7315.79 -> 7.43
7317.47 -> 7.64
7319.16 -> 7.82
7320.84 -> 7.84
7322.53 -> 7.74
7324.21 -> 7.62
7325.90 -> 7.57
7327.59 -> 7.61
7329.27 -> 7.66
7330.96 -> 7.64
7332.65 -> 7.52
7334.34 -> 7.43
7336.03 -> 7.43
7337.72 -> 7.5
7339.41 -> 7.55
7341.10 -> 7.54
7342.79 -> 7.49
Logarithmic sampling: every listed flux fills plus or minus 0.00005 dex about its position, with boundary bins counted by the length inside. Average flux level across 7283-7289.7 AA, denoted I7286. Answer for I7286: 7.33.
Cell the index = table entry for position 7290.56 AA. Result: 7.55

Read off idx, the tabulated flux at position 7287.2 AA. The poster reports 7.37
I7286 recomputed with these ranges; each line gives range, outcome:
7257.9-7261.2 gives 7.62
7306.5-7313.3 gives 7.31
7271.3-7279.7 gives 7.44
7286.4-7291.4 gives 7.46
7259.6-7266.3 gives 7.36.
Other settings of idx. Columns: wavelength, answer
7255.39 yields 7.93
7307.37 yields 7.34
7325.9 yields 7.57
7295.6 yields 7.58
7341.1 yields 7.54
